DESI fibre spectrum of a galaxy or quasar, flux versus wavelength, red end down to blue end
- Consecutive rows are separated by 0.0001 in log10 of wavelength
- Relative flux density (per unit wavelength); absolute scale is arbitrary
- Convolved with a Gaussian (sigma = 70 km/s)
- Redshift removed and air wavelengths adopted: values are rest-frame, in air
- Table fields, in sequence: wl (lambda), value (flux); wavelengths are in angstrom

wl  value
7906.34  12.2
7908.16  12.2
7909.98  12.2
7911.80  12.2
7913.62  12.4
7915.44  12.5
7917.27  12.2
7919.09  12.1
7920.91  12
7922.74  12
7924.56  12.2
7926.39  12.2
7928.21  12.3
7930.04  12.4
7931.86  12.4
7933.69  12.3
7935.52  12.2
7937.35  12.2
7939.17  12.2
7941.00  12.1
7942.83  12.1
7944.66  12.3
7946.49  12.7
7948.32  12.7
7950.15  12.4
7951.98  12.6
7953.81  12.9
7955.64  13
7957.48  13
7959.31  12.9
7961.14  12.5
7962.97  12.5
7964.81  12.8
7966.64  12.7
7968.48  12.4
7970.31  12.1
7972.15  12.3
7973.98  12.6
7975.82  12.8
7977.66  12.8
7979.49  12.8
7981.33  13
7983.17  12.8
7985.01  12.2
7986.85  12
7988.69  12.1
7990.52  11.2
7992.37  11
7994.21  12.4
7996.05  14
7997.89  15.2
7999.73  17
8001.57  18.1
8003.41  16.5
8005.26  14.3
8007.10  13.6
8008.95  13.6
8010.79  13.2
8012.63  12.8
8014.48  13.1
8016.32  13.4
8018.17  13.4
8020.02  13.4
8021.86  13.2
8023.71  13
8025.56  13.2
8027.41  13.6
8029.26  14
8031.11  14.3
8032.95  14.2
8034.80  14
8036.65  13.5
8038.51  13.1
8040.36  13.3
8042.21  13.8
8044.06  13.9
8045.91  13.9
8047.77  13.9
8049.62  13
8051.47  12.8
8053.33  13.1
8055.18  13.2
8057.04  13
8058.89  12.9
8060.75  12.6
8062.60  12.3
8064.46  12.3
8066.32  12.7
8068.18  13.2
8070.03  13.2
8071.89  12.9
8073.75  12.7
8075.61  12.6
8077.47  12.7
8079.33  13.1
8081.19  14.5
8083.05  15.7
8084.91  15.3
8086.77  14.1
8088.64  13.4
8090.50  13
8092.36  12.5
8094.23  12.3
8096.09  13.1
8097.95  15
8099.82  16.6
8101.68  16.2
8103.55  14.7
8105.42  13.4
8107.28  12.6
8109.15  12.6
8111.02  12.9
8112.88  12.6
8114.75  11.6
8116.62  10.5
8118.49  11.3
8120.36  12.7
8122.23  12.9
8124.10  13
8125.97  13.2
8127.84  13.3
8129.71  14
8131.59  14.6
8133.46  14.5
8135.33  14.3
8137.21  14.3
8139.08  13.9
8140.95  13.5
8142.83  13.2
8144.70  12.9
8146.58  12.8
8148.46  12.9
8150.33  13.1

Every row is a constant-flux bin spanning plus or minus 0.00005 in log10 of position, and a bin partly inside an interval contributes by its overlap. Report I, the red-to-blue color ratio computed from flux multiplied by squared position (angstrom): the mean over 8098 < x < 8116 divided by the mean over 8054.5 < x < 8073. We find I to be 1.1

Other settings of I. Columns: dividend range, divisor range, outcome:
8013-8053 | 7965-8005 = 1.03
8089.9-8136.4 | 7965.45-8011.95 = 1.03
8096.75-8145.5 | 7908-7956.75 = 1.14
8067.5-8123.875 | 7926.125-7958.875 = 1.11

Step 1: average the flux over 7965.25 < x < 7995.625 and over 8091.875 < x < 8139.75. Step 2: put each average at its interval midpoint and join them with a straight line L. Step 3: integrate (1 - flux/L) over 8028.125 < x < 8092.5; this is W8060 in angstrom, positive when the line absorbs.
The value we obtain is -2.1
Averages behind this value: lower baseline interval 12.4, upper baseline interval 13.4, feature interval 13.4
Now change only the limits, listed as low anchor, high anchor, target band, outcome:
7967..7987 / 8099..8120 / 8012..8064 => -2.12 angstrom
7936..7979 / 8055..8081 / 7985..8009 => -2.30 angstrom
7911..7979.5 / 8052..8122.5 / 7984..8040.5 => -3.57 angstrom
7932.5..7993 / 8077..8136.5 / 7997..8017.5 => -2.95 angstrom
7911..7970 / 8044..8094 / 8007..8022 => -0.45 angstrom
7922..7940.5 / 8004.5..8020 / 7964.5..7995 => 1.40 angstrom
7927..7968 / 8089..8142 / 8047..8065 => 0.23 angstrom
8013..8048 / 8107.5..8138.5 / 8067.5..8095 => -0.32 angstrom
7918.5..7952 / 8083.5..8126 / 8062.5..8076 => 0.33 angstrom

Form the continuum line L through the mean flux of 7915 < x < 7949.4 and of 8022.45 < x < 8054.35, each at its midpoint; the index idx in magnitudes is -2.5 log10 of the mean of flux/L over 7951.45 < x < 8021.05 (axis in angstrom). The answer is -0.02 mag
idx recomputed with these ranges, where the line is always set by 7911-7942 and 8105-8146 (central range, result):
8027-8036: -0.111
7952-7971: -0.026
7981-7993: 0.042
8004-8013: -0.089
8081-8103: -0.110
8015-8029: -0.059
